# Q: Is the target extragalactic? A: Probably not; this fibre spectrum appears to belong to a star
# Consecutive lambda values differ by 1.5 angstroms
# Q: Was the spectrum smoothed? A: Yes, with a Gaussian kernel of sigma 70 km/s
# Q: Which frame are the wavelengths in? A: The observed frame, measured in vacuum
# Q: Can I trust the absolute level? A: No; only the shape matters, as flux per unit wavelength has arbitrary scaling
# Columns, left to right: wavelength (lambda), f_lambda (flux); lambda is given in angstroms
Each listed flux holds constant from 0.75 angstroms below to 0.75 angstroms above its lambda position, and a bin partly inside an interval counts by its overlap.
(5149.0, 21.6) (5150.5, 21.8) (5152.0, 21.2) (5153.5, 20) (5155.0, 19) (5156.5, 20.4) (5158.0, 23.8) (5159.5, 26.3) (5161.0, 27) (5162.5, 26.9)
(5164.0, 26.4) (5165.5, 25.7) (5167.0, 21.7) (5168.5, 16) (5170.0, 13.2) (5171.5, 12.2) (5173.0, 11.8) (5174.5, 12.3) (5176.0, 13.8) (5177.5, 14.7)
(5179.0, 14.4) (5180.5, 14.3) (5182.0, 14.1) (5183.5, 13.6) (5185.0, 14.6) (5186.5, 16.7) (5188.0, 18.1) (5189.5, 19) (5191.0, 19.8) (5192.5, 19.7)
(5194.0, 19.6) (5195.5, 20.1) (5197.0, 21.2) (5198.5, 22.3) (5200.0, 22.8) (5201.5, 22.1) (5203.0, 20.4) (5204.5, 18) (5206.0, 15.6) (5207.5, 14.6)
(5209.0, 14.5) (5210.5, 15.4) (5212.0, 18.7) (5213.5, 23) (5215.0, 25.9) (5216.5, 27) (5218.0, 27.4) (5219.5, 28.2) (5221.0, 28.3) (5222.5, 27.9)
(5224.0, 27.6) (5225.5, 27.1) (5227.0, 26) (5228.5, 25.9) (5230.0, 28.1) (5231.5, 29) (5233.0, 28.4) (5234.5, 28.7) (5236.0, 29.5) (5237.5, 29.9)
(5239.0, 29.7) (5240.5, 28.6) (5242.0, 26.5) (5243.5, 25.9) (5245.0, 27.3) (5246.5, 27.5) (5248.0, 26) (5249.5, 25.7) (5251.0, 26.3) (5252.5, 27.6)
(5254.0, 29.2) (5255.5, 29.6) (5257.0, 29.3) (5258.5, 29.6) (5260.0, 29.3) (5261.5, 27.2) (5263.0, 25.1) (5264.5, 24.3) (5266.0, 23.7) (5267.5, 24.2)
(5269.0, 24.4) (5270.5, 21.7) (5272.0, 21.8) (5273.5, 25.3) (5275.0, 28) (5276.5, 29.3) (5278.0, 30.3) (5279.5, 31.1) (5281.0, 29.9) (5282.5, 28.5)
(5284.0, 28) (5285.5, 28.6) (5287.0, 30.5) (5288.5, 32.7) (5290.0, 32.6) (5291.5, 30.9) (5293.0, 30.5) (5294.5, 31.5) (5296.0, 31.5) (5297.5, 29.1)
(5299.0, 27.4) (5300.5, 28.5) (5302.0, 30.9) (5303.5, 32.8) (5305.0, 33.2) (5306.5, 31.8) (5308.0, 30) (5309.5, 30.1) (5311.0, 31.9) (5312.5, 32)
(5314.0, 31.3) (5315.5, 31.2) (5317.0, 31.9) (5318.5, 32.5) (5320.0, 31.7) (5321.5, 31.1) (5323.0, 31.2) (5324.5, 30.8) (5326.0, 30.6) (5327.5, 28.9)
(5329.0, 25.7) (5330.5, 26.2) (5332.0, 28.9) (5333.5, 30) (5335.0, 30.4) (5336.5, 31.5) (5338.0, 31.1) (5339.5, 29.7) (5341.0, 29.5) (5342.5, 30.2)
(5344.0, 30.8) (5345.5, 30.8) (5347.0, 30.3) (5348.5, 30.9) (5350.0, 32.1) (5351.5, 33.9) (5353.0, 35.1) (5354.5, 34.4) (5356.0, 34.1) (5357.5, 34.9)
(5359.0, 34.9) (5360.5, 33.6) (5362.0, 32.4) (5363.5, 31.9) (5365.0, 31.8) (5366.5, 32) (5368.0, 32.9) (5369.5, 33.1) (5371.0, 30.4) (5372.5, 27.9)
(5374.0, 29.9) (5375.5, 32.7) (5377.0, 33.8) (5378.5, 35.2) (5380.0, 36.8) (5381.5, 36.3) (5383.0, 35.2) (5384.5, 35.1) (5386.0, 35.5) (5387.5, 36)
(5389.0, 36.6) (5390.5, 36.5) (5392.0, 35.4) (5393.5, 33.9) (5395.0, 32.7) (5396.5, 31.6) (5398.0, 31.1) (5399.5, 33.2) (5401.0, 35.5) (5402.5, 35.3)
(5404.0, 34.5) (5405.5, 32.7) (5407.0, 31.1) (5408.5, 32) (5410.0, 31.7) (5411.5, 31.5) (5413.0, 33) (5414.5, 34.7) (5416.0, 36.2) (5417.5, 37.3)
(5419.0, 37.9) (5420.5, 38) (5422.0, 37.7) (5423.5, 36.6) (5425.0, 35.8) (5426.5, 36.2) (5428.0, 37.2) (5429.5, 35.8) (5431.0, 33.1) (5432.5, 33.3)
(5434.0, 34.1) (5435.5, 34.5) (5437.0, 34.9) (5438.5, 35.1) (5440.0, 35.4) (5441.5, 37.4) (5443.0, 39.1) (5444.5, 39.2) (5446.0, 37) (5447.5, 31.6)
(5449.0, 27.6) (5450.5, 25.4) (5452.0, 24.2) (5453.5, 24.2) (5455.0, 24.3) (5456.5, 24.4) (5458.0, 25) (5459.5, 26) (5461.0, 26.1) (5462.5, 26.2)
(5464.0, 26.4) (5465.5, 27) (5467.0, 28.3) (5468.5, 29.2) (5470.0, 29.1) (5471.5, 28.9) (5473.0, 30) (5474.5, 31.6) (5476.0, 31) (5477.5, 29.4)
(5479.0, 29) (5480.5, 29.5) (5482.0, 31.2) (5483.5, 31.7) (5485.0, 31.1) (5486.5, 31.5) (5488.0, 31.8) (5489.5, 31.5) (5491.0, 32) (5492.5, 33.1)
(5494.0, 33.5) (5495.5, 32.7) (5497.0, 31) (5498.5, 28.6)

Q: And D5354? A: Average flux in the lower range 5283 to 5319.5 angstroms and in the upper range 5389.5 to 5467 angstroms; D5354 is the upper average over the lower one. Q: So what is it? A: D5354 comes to 1.06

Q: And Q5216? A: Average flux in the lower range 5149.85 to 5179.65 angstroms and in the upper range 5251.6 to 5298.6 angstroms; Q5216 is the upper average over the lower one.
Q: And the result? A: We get 1.45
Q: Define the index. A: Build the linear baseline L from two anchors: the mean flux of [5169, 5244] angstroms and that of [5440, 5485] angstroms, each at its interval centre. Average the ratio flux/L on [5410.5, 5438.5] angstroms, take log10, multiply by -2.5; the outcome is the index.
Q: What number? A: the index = -0.25 mag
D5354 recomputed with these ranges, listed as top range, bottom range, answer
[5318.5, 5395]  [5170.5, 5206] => 1.88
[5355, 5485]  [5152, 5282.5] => 1.40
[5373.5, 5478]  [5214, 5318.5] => 1.15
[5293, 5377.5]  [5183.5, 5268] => 1.29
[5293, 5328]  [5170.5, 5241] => 1.46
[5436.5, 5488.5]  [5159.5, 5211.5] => 1.65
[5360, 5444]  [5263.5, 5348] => 1.16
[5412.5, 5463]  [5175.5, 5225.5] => 1.65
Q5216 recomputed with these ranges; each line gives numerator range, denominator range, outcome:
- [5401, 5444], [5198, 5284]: 1.36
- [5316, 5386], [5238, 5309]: 1.12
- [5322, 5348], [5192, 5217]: 1.49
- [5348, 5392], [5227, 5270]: 1.23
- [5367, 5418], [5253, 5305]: 1.18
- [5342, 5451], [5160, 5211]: 1.88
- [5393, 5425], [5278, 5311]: 1.12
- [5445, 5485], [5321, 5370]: 0.90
